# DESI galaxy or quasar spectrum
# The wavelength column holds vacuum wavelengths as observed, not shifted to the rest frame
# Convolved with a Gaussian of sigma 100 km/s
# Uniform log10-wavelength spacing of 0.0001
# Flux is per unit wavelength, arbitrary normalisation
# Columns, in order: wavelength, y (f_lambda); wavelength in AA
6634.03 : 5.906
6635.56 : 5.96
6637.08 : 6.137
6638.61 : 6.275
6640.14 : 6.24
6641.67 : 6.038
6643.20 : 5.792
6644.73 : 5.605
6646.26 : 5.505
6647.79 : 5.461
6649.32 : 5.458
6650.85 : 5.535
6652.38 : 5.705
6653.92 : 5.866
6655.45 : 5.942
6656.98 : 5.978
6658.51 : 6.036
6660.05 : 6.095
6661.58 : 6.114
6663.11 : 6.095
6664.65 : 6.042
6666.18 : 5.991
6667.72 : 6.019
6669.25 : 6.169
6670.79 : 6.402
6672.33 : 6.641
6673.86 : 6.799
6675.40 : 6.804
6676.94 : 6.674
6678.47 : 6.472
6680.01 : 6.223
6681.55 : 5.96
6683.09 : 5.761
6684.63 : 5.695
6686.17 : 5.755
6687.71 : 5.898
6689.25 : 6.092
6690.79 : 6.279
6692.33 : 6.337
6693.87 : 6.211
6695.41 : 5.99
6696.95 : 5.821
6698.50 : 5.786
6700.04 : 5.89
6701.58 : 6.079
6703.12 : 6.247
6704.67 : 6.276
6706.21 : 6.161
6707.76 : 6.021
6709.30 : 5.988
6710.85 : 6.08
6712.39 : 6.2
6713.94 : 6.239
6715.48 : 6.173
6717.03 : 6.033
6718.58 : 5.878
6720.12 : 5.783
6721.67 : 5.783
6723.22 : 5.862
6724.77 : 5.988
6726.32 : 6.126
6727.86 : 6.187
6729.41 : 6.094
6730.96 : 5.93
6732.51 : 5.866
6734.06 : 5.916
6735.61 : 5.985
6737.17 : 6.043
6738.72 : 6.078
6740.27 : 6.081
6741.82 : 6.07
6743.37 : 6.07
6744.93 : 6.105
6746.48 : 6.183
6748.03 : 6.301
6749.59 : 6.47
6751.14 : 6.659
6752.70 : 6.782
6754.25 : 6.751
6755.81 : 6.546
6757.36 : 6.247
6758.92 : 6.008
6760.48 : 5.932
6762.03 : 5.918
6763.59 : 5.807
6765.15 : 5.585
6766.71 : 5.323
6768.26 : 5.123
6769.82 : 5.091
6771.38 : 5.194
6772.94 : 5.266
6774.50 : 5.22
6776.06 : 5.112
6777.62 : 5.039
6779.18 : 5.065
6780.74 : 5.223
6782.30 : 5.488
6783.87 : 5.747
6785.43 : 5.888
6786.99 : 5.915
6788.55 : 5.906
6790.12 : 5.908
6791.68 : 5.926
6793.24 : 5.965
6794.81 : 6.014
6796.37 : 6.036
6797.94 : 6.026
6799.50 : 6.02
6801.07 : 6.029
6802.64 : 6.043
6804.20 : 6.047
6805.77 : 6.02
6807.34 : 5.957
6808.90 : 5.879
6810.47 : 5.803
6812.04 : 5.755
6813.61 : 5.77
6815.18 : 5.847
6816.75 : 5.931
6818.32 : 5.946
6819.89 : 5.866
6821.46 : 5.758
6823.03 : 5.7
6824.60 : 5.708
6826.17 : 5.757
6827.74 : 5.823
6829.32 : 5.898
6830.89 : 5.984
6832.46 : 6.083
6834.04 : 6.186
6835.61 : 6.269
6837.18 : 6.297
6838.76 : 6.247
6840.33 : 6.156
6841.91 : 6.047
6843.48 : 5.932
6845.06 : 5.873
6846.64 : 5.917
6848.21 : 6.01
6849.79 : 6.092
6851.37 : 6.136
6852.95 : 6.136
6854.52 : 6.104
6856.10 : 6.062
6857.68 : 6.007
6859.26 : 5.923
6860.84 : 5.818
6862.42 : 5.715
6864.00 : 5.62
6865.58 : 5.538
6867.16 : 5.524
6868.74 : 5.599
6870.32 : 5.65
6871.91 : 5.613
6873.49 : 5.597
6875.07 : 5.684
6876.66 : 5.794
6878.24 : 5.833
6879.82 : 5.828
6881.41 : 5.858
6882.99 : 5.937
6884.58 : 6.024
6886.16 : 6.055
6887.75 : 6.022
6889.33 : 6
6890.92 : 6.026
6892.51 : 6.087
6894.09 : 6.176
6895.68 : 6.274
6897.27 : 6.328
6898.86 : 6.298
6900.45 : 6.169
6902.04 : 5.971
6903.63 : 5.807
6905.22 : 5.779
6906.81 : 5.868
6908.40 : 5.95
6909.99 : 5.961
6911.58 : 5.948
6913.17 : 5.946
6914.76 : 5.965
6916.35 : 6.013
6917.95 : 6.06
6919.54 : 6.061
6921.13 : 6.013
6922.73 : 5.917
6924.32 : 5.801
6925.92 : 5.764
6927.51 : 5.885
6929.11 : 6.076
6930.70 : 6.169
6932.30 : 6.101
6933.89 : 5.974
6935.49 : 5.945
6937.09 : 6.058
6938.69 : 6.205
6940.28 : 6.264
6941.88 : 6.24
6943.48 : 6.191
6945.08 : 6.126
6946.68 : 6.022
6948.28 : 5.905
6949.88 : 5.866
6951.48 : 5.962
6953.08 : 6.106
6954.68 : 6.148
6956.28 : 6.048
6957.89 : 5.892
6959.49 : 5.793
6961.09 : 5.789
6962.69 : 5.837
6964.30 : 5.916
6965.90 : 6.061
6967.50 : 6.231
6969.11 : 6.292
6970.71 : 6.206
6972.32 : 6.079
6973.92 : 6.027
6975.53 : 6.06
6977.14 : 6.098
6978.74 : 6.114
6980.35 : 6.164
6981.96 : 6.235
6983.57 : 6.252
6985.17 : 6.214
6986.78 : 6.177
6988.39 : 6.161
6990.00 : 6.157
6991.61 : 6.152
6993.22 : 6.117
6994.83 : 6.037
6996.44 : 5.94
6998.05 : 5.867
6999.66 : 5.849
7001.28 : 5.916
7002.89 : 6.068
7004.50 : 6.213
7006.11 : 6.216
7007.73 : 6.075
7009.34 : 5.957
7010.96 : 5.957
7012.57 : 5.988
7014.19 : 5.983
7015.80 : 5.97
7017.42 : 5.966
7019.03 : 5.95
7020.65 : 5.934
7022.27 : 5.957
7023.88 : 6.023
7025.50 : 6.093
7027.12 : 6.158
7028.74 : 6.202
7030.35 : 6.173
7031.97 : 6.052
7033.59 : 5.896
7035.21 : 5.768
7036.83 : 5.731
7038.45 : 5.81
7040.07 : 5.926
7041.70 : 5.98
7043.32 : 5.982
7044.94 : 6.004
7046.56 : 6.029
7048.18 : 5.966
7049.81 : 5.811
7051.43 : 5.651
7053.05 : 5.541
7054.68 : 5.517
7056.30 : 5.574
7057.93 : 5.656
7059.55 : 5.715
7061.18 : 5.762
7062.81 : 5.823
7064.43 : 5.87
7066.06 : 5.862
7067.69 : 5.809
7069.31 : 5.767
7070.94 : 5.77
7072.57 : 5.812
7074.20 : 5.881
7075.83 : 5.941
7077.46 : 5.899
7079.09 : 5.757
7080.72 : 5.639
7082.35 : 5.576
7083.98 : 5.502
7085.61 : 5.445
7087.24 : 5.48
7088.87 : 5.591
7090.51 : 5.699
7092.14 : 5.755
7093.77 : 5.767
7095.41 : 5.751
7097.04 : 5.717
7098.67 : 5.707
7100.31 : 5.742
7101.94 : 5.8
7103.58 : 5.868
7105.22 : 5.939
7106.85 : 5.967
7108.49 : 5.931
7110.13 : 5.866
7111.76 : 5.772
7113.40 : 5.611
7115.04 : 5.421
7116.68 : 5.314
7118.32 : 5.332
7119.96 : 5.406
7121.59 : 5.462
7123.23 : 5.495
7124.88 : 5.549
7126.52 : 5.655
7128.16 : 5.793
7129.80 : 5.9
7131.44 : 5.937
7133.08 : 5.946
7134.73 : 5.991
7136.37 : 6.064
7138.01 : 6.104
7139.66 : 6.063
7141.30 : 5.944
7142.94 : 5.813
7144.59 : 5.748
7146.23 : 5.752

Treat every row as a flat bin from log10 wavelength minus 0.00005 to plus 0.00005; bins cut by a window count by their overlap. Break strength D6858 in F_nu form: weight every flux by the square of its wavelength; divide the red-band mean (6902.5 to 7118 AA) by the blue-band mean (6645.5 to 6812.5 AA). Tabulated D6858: 1.08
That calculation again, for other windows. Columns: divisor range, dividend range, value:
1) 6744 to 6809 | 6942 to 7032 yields 1.10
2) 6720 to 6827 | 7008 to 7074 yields 1.08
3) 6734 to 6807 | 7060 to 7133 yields 1.07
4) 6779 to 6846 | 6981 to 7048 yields 1.08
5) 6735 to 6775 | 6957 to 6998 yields 1.09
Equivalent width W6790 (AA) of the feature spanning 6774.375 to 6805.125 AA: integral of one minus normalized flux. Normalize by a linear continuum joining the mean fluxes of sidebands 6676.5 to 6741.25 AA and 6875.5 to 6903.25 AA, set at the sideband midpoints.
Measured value 1.5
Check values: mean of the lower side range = 6.04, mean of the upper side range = 6.03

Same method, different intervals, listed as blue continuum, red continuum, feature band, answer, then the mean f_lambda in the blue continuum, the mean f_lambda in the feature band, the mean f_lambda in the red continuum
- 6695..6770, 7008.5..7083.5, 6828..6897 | 0.3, 6.04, 5.95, 5.87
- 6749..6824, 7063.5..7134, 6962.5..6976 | -0.8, 5.82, 6.09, 5.71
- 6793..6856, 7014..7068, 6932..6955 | -0.6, 5.98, 6.07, 5.89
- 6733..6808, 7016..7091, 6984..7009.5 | -1.0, 5.88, 6.08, 5.83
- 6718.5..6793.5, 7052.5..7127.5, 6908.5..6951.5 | -1.8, 5.87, 6.02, 5.69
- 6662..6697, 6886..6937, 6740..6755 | -0.5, 6.19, 6.36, 6.01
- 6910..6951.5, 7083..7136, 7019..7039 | -0.5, 6.02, 5.98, 5.69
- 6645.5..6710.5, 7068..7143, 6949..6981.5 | -1.1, 6.05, 6.04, 5.74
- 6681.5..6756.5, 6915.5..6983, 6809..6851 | 0.8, 6.09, 5.95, 6.04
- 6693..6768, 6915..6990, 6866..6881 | 0.9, 6.07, 5.68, 6.06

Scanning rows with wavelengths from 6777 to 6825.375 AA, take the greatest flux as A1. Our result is 6.047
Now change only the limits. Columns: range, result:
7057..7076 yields 5.941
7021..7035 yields 6.202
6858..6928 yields 6.328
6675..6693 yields 6.804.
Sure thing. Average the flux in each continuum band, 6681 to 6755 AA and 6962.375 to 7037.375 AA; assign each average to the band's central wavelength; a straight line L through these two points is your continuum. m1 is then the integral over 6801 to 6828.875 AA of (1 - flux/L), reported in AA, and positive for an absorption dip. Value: 1.0 AA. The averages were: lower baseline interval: 6.08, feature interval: 5.86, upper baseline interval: 6.06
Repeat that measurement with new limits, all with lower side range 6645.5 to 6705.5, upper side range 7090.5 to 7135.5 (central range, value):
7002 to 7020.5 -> -0.74 AA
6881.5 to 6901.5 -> -0.74 AA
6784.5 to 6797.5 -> 0.05 AA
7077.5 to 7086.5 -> 0.21 AA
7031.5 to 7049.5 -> -0.45 AA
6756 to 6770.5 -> 0.67 AA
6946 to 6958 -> -0.32 AA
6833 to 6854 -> -0.62 AA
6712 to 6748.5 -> -0.15 AA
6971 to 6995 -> -1.33 AA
